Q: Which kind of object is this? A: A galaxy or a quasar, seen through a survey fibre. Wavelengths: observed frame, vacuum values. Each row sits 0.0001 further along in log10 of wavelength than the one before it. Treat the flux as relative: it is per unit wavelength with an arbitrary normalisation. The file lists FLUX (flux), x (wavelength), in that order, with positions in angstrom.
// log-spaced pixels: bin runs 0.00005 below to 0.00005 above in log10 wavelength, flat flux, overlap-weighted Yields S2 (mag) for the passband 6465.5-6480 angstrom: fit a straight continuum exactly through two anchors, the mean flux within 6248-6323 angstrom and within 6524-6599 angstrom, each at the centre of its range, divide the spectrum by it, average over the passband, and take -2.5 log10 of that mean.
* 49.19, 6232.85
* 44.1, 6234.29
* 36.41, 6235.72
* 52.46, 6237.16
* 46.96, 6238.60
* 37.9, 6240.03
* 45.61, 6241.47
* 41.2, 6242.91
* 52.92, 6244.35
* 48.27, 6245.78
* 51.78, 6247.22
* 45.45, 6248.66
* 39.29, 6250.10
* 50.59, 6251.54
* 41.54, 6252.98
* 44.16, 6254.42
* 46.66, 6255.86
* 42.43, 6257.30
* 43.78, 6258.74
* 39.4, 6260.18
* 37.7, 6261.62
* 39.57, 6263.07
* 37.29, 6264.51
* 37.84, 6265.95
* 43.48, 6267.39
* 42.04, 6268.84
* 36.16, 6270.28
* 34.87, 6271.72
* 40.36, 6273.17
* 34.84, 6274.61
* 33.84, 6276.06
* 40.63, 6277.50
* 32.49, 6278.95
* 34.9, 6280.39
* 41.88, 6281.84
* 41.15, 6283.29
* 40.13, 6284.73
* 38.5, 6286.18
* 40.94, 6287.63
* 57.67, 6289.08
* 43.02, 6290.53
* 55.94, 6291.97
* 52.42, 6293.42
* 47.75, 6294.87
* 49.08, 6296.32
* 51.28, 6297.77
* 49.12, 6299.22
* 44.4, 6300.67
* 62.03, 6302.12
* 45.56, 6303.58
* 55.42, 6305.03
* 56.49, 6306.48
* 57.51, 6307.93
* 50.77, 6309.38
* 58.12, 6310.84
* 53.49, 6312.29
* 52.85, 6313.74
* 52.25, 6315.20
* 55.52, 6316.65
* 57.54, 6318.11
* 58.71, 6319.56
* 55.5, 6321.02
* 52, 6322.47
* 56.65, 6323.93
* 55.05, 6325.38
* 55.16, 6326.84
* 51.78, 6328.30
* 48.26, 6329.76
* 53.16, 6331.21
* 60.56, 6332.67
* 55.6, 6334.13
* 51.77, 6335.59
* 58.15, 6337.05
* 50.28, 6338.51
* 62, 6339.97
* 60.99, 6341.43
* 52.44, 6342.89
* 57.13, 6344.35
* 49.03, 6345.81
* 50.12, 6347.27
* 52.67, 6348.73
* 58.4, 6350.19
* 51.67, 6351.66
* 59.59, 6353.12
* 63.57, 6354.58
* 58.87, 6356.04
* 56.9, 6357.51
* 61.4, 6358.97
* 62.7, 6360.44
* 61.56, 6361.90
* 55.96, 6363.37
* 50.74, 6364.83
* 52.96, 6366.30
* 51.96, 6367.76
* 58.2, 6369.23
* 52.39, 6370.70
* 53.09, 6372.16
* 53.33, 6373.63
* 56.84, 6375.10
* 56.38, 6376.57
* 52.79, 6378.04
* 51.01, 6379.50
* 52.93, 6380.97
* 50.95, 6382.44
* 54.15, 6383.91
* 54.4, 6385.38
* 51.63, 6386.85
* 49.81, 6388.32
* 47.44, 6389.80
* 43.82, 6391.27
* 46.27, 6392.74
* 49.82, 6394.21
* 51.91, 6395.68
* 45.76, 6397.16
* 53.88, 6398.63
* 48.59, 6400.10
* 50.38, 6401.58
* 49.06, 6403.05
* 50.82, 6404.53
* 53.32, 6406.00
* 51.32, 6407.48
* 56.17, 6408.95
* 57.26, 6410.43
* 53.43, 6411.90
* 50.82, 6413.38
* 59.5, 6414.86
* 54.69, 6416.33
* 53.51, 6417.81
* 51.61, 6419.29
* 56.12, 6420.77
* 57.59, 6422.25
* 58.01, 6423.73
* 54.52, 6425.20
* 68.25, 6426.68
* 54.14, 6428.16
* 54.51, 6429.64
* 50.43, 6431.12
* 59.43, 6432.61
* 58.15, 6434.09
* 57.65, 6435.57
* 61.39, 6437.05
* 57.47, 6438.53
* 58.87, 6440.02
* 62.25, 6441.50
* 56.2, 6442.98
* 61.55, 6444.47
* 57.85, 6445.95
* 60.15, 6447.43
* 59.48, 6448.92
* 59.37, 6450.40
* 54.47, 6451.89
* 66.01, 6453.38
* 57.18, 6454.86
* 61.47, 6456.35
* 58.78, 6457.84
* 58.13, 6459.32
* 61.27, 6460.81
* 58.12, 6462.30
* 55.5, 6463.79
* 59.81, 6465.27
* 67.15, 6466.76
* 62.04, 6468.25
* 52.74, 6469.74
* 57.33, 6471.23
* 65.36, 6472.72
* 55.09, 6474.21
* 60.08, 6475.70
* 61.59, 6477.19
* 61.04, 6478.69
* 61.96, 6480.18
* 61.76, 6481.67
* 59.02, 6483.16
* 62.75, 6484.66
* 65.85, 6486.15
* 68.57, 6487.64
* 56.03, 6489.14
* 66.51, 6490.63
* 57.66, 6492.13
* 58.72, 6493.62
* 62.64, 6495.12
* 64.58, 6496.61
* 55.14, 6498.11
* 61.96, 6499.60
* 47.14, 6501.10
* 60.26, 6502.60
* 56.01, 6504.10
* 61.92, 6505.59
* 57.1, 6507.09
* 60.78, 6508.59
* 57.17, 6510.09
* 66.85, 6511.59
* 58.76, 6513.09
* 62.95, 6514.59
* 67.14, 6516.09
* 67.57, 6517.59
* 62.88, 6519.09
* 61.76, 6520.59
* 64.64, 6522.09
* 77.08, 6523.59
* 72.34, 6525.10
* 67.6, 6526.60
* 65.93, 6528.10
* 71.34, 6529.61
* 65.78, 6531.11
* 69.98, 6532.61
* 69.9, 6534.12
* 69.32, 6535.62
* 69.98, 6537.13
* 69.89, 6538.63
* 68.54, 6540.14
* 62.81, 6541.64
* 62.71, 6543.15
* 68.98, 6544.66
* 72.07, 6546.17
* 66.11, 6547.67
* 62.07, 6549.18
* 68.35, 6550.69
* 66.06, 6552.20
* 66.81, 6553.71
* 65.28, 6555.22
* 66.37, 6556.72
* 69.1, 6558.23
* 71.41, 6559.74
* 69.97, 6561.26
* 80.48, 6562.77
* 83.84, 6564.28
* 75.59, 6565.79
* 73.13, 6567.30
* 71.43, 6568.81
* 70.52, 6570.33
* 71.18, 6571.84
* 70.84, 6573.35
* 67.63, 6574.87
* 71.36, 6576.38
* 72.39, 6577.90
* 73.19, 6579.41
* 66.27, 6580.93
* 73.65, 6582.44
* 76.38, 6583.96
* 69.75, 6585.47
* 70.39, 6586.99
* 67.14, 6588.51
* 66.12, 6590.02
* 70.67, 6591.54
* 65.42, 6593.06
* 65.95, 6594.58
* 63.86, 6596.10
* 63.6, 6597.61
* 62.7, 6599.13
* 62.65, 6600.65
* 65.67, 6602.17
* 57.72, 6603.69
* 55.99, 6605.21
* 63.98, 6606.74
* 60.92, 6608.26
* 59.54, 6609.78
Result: 0.03 mag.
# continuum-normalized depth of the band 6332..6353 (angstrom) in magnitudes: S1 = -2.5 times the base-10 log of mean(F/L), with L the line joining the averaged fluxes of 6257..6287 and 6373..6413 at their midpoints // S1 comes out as -0.193 mag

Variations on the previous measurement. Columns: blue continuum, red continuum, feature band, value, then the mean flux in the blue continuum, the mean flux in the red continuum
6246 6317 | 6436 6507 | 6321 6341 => -0.12 mag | 45.4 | 59.9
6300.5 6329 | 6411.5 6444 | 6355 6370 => -0.03 mag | 54.5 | 56.8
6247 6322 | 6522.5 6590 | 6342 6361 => -0.09 mag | 46.1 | 70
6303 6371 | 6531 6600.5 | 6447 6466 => 0.06 mag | 55.3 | 69.2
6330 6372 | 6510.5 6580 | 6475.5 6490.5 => 0.04 mag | 56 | 68.9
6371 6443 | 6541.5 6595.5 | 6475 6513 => 0.03 mag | 53.9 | 69.8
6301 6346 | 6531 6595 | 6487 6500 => 0.07 mag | 54.9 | 69.7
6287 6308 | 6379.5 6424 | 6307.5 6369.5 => -0.08 mag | 51.1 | 52.1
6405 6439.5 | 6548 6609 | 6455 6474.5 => 0.00 mag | 56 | 68.4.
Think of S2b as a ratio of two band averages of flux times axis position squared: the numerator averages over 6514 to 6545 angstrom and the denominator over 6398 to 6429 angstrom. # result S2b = 1.29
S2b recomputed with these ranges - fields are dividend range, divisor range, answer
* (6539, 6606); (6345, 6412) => 1.36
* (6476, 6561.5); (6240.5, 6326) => 1.49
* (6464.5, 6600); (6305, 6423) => 1.28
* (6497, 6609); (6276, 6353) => 1.40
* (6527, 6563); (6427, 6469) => 1.19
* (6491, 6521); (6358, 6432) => 1.17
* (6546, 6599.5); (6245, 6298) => 1.80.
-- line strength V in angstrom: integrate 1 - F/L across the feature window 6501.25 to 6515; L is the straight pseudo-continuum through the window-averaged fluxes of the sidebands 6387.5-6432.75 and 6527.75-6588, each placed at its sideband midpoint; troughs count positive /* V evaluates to 1.0 angstrom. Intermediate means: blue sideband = 52.9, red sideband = 69.9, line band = 59.5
